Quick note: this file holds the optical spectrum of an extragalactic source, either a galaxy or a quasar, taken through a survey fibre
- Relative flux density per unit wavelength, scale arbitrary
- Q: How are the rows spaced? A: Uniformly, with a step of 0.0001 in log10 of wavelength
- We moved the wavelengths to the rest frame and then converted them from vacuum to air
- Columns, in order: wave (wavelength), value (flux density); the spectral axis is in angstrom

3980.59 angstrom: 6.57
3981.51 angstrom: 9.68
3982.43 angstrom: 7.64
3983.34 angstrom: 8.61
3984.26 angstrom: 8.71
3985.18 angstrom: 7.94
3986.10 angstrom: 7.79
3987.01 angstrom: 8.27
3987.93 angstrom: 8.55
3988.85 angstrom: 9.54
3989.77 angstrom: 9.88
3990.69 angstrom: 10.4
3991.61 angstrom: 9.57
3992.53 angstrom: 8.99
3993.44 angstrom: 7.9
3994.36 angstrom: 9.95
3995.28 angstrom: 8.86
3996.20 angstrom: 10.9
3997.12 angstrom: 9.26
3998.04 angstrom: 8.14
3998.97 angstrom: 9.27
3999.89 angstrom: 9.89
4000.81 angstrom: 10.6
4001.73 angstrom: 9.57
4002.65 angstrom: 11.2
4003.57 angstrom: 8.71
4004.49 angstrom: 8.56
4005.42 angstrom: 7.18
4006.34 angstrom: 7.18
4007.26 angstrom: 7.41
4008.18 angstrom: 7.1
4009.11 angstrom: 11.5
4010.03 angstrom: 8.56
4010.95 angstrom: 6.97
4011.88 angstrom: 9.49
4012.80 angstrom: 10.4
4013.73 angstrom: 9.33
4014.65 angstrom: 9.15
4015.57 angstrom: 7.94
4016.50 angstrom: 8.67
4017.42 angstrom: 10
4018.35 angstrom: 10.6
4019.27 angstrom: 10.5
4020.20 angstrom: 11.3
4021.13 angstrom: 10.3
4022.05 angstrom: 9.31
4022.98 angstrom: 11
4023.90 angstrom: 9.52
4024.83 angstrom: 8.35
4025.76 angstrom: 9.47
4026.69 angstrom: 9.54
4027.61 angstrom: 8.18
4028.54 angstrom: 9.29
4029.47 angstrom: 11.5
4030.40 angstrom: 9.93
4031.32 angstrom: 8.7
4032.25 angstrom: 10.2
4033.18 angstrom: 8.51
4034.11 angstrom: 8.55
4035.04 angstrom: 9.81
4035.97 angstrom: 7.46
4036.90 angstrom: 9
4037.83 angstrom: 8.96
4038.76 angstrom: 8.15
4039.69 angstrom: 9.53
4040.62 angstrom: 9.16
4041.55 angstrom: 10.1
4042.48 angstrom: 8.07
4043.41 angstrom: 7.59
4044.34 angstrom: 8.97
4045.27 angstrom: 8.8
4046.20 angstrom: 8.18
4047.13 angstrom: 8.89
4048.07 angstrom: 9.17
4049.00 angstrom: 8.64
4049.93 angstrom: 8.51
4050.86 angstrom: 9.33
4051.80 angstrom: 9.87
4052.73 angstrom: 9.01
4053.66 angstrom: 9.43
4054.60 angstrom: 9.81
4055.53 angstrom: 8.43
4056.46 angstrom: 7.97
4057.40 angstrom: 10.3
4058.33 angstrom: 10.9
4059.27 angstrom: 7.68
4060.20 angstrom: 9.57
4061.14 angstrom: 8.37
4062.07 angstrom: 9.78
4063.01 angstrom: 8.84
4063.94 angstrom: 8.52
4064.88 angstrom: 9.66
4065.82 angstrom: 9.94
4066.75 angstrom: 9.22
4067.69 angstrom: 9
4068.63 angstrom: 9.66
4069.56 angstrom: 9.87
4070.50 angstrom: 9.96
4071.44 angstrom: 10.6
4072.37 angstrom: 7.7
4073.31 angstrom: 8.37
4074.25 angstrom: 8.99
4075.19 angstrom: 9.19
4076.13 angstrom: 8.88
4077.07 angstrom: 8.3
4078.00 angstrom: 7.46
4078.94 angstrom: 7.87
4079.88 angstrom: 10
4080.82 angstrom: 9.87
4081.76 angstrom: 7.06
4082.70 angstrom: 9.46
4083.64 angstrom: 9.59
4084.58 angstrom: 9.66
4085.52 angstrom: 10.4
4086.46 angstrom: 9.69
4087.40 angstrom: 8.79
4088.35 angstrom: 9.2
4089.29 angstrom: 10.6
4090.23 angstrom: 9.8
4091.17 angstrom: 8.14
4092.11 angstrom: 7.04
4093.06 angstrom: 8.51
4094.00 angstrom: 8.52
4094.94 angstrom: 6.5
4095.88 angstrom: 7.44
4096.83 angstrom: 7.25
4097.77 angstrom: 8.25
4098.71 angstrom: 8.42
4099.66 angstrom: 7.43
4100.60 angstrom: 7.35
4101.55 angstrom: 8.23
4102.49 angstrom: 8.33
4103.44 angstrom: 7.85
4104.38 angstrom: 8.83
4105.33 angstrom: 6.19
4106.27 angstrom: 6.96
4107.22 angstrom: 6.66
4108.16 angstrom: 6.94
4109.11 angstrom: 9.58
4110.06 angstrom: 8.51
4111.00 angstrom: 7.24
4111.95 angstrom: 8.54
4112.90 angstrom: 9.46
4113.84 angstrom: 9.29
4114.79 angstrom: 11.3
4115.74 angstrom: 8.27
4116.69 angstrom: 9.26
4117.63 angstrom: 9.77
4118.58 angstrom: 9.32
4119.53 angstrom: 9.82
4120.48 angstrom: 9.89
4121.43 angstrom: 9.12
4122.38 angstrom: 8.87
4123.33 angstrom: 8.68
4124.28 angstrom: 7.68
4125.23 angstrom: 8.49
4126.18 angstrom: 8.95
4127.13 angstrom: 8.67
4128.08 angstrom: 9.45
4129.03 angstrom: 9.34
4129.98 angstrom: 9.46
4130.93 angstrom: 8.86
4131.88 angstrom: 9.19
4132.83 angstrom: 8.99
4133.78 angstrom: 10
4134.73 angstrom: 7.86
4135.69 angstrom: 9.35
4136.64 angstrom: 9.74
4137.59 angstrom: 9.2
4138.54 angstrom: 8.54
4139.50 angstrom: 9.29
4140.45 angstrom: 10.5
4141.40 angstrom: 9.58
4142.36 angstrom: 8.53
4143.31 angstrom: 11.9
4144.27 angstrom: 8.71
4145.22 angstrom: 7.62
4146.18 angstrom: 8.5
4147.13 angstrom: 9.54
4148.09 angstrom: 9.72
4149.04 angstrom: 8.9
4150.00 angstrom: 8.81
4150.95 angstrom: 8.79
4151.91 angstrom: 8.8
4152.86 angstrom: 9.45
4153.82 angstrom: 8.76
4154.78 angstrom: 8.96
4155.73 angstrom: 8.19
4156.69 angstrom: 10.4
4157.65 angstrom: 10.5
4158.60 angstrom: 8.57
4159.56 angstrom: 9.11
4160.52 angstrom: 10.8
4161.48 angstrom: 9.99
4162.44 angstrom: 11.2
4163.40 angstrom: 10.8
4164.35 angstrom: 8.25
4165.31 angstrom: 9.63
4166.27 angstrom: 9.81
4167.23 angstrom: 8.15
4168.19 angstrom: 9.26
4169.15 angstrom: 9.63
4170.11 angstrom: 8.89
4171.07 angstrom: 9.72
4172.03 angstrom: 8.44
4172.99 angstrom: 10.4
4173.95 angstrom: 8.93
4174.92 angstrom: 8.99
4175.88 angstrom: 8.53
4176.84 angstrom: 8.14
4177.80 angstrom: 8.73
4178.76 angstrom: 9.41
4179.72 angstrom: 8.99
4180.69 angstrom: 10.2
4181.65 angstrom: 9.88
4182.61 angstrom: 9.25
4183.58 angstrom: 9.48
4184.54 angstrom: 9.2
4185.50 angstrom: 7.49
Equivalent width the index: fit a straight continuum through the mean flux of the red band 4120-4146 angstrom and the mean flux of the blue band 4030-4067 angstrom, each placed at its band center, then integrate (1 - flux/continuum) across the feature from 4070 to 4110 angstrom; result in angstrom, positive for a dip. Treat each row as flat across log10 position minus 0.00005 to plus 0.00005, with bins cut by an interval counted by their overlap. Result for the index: 2.7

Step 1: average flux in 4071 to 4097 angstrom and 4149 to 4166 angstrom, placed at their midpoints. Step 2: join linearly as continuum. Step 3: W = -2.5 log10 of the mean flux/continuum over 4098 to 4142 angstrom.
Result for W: 0.04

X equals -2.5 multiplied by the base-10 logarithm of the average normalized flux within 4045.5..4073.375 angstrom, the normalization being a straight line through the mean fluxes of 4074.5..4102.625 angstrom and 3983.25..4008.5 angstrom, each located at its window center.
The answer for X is -0.06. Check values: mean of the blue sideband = 8.94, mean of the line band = 9.18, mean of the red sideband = 8.58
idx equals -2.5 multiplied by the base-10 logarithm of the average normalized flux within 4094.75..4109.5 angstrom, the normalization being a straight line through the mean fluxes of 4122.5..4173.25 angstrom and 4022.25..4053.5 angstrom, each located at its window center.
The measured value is 0.20 mag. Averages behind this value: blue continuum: 9.09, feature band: 7.65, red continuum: 9.25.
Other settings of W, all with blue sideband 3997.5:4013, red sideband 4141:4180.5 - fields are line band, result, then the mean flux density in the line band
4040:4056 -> 0.007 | 8.95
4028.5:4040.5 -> -0.027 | 9.19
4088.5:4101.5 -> 0.124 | 8.13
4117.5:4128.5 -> 0.018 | 9.03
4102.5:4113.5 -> 0.156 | 7.92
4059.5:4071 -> -0.034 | 9.33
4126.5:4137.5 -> 0.003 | 9.18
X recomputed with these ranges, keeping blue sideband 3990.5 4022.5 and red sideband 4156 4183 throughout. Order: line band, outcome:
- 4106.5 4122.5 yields 0.057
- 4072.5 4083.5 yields 0.081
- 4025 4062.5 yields 0.027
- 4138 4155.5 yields 0.031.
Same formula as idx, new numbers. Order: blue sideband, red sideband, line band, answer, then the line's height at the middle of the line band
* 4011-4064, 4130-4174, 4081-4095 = 0.04 mag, 9.27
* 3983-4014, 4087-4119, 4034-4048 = 0.00 mag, 8.73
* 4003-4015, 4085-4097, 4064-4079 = -0.05 mag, 8.63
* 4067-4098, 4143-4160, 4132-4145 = -0.03 mag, 9.09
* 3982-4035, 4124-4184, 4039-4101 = 0.04 mag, 9.22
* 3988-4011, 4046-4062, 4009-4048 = -0.02 mag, 9.1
